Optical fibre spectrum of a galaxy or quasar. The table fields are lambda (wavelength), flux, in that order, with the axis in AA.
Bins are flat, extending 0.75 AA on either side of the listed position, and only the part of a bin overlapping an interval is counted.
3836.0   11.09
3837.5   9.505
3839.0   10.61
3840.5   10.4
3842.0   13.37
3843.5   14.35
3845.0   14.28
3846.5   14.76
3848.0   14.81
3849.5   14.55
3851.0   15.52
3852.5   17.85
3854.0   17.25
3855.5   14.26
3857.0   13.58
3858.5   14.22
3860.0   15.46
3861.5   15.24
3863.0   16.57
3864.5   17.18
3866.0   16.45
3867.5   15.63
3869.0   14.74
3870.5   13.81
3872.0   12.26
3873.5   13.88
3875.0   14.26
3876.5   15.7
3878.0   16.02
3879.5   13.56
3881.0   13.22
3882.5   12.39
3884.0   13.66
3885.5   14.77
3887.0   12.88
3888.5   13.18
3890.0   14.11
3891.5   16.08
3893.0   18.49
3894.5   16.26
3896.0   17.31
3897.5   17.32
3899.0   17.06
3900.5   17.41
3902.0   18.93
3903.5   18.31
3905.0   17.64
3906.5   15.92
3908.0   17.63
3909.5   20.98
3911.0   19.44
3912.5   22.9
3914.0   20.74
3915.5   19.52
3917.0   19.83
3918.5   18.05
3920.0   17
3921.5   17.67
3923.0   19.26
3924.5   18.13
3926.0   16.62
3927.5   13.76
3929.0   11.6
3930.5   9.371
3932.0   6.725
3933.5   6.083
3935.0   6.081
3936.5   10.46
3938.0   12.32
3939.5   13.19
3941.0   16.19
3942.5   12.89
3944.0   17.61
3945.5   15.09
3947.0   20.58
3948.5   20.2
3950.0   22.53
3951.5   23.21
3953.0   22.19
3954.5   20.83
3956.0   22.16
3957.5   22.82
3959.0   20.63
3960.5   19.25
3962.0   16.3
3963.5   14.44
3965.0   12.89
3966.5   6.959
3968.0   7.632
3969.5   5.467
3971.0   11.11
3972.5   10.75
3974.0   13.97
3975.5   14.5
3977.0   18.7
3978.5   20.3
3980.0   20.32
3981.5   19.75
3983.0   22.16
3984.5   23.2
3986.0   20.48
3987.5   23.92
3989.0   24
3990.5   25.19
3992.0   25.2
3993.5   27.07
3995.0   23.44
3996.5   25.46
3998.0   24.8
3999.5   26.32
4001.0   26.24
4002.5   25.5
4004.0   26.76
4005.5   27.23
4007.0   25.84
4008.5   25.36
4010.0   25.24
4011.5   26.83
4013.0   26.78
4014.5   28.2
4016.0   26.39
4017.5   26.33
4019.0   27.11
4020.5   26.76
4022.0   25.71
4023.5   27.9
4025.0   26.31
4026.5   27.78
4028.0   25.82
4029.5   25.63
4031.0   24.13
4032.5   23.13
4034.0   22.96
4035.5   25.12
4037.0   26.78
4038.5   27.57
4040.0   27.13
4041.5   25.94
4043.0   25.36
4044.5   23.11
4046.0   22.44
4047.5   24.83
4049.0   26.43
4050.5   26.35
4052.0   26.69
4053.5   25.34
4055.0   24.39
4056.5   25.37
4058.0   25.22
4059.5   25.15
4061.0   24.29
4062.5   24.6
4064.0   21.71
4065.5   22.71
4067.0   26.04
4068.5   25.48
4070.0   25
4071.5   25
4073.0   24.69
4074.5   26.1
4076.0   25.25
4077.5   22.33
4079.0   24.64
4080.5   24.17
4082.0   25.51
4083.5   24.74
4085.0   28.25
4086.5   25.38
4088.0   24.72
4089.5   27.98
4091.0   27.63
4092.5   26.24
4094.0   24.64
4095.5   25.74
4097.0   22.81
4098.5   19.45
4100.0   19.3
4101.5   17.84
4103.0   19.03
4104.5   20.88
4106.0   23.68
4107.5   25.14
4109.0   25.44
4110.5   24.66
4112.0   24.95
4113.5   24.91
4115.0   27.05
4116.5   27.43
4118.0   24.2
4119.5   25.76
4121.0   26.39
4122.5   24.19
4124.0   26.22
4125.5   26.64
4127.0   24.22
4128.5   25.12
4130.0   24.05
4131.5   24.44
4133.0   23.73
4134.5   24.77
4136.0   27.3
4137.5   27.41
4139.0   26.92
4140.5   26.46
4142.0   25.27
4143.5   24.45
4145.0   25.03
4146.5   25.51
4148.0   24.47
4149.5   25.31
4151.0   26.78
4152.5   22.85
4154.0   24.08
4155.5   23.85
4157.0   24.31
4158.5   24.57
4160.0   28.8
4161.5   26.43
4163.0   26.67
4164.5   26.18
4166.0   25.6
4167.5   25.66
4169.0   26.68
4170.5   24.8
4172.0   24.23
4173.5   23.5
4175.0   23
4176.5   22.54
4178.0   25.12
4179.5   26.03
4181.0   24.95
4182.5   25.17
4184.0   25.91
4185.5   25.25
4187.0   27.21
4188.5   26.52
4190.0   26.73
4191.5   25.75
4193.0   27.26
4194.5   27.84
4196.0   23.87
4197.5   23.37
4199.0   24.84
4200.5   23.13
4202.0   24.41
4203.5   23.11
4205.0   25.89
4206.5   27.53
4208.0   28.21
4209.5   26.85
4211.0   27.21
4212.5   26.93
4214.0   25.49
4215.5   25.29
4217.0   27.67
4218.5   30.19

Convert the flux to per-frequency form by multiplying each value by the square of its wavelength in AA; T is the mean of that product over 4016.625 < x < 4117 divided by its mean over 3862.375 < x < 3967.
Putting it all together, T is 1.66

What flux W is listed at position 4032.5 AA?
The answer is 23.13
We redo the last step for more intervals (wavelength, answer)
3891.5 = 16.08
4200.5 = 23.13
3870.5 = 13.81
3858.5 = 14.22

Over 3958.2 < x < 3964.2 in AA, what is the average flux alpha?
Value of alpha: 17.7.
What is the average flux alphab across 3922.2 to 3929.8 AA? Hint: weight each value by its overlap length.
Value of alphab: 15.8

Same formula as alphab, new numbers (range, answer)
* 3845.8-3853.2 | 15.5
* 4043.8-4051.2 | 24.6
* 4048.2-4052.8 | 26.5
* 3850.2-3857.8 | 15.7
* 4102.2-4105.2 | 19.9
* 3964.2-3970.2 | 8.31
